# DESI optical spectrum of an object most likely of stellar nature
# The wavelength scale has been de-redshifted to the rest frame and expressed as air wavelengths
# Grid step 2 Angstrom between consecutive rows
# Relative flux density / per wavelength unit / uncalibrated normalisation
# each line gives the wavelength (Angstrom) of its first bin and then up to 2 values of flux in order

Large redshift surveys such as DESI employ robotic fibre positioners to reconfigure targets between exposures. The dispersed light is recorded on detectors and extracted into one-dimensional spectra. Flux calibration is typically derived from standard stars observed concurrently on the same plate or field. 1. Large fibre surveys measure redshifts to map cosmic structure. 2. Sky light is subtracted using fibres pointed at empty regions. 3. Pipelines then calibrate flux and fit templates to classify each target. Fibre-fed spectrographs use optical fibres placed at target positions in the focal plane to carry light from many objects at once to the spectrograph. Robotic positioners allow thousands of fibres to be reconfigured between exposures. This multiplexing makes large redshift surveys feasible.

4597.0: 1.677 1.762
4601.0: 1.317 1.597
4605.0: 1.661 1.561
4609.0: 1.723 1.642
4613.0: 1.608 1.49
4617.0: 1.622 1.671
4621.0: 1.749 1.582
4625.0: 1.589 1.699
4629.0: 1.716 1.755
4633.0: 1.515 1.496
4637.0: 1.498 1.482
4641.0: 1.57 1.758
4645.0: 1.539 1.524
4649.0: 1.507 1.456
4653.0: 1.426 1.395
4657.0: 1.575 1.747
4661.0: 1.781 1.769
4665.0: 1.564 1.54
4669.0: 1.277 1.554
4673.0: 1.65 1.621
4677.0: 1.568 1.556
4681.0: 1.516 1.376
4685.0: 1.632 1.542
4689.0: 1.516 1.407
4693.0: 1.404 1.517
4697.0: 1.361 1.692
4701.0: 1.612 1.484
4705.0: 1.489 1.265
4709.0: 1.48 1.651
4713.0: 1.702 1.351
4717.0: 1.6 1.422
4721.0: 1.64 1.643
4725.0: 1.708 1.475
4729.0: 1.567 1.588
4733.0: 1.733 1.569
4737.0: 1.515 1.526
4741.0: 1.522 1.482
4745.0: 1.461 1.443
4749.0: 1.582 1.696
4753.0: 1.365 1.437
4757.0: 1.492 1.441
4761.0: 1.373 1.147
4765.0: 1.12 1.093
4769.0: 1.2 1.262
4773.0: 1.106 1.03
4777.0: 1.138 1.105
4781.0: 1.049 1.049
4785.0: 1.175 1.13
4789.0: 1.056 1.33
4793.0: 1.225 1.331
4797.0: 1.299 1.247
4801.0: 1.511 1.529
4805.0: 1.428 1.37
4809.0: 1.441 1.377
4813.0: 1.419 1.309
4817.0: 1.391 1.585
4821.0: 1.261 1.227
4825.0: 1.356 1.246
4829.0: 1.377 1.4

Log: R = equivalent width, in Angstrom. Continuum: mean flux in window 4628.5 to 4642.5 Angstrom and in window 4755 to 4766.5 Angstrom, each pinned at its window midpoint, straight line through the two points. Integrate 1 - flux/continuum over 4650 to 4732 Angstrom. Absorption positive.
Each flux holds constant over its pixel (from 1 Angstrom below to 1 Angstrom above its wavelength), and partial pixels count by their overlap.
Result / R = -4.5 Angstrom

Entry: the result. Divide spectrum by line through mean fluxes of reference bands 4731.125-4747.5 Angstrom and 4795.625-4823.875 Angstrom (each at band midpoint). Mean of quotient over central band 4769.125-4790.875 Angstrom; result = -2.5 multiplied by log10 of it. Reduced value 0.278 mag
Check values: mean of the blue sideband 1.54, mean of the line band 1.12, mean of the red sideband 1.39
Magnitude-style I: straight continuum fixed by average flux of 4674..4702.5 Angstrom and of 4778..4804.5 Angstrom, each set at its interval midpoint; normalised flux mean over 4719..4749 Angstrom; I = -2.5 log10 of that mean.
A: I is -0.12 mag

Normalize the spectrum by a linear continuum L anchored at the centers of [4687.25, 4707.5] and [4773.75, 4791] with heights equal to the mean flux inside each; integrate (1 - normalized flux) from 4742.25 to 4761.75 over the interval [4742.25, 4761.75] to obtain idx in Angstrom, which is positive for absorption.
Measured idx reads -3.75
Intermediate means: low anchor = 1.48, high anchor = 1.11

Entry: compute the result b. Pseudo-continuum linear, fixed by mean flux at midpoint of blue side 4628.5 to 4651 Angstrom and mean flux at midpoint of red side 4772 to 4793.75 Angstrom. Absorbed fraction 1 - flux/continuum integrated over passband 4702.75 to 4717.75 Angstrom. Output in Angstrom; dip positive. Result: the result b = -1.7 Angstrom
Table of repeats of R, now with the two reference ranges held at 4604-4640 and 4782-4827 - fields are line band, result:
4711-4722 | -0.7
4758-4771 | 1.4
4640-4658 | 0.5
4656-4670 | -0.5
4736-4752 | -1.3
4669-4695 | 0.0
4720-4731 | -1.2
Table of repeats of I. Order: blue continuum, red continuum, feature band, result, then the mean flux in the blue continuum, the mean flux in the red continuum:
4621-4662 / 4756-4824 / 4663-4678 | -0.02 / 1.58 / 1.27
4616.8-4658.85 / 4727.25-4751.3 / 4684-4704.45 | 0.03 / 1.58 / 1.55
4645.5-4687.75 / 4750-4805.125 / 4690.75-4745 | -0.09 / 1.55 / 1.26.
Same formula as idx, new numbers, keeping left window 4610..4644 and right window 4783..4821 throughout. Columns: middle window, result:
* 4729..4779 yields 0.9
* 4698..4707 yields -0.3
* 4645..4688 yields 0.0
